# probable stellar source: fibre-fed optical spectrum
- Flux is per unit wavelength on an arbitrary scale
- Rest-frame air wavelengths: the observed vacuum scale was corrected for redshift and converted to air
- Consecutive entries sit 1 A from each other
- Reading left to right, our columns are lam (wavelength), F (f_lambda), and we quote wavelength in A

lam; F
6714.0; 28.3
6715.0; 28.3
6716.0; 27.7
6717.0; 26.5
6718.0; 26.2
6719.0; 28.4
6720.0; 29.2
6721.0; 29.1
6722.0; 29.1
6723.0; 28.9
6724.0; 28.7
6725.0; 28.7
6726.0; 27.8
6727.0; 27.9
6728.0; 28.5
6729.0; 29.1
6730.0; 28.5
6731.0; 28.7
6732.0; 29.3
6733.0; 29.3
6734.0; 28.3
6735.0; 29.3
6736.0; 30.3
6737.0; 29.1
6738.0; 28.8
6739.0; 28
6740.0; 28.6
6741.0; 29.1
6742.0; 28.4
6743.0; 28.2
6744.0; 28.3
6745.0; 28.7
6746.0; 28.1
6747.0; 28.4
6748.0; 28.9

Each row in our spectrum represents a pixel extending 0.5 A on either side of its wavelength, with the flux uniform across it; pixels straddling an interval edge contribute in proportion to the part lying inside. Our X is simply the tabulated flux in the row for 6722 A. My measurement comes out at 29.1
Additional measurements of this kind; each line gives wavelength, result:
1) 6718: 26.2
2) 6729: 29.1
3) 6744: 28.3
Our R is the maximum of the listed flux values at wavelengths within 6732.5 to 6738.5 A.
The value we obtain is 30.3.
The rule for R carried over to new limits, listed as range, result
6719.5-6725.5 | 29.2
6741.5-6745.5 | 28.7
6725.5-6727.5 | 27.9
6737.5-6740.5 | 28.8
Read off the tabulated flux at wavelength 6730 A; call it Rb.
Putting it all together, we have 28.5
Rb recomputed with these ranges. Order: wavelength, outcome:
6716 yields 27.7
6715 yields 28.3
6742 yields 28.4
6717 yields 26.5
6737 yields 29.1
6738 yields 28.8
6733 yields 29.3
